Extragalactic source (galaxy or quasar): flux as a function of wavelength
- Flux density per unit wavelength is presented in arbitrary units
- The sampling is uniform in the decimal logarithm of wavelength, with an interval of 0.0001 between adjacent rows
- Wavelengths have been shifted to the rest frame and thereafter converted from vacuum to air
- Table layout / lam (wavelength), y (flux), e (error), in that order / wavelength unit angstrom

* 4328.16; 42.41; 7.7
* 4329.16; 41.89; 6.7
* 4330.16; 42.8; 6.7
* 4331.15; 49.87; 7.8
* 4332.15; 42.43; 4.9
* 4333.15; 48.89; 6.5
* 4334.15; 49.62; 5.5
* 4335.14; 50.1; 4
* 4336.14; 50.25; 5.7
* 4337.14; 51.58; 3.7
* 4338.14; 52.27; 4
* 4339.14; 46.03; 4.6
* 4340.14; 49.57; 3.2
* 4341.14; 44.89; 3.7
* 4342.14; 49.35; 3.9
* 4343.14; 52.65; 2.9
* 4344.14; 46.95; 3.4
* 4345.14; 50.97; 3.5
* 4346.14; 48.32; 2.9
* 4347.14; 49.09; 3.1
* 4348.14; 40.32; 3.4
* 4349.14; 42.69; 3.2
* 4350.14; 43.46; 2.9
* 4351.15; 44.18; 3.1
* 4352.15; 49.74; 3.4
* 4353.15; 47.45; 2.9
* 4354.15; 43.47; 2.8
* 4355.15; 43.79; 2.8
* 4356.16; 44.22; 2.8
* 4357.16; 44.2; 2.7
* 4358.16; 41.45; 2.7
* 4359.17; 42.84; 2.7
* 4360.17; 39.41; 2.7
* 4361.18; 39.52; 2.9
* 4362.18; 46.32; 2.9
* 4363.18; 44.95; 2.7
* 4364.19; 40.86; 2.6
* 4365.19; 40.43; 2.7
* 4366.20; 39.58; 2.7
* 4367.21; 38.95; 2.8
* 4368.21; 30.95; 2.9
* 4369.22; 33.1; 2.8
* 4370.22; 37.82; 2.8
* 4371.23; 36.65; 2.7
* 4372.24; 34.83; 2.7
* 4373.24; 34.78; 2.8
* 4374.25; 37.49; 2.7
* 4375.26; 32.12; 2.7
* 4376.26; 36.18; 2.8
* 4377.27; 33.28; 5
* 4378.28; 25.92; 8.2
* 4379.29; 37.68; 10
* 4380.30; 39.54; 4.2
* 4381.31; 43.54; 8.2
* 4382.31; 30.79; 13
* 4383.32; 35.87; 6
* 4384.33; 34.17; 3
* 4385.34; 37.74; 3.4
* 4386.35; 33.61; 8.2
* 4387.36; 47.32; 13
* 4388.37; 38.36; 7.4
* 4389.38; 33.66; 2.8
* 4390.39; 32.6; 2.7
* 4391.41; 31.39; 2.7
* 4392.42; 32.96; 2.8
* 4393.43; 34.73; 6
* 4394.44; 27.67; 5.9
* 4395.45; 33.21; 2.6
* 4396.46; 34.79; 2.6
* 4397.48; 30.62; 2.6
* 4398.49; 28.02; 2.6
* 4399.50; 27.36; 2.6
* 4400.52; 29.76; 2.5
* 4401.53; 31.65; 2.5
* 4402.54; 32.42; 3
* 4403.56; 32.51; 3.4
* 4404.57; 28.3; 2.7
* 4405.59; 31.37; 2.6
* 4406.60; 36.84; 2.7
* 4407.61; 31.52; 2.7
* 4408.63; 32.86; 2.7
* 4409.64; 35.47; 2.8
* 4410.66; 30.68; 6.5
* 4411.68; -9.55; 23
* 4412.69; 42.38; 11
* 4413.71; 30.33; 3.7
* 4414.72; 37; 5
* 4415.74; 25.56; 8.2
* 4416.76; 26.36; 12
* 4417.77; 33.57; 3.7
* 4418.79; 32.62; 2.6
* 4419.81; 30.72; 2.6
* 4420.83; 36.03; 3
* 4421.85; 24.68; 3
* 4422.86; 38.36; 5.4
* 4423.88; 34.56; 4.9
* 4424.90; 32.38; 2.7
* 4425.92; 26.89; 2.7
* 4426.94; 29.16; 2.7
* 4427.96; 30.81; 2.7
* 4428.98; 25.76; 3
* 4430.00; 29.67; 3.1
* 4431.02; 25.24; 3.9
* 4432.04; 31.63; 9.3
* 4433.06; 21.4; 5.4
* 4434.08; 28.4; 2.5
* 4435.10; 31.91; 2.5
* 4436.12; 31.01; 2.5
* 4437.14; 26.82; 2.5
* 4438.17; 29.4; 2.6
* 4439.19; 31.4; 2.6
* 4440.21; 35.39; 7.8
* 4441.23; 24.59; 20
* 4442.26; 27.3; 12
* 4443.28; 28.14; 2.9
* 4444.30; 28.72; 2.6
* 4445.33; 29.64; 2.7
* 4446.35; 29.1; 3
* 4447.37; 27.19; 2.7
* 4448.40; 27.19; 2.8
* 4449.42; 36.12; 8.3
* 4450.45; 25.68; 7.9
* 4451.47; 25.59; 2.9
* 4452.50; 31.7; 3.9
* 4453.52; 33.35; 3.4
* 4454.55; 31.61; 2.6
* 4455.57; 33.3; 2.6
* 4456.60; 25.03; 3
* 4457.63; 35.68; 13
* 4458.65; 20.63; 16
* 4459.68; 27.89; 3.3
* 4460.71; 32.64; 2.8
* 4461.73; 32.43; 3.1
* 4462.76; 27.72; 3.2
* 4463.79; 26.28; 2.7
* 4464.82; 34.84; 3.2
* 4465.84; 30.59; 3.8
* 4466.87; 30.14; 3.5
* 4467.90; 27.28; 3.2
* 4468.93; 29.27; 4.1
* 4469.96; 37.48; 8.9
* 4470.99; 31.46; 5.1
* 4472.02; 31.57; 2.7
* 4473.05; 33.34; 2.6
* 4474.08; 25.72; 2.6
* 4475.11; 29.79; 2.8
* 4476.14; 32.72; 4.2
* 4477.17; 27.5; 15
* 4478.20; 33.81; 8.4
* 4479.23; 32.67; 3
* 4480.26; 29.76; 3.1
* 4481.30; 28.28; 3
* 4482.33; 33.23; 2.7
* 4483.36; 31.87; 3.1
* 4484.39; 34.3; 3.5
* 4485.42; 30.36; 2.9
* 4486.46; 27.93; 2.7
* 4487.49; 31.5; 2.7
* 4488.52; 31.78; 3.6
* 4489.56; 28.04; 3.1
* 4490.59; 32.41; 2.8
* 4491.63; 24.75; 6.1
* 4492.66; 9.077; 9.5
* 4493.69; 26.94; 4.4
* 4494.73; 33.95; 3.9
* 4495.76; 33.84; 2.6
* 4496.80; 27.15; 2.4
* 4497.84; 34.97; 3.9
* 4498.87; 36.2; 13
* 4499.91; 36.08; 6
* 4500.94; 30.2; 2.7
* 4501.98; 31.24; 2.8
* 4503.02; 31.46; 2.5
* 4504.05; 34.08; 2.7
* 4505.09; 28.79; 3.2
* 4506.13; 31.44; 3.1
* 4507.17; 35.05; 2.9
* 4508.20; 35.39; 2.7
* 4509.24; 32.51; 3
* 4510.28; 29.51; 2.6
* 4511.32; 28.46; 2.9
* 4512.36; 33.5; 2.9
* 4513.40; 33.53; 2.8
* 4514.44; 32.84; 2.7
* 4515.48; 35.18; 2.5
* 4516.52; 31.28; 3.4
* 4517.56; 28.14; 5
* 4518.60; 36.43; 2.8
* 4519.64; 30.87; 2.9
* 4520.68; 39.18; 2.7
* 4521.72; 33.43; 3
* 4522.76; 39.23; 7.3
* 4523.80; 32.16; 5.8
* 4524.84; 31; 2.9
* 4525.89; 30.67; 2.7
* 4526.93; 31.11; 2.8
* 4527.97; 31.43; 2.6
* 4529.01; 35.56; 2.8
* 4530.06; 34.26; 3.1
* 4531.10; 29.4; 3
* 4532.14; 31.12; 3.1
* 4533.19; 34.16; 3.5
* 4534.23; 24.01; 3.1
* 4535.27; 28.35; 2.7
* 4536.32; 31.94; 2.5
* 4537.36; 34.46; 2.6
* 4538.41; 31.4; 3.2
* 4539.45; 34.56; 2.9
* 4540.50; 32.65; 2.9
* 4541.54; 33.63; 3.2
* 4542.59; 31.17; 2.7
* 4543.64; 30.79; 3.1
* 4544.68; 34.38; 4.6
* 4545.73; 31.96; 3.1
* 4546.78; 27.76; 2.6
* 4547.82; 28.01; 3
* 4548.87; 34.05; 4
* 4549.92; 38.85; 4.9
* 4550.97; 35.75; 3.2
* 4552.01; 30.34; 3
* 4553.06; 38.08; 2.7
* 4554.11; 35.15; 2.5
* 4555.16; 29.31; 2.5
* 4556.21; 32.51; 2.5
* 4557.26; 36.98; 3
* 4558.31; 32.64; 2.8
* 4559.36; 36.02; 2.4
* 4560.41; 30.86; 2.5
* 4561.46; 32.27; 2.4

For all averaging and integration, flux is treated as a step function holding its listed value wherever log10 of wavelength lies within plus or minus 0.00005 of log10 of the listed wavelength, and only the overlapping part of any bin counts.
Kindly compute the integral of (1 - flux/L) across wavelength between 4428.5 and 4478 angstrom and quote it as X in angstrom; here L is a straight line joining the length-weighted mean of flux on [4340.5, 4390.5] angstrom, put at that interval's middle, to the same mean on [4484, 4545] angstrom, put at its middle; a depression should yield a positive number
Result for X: 7.97 angstrom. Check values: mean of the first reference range 40.4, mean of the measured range 29.6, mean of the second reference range 31.7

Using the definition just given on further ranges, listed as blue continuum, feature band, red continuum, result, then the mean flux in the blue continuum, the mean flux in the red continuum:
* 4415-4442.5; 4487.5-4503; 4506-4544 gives 0.86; 29.8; 32.4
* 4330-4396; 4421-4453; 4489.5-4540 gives 6.31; 41.1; 31.7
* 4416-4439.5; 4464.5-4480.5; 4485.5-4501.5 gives -0.73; 29.9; 29.7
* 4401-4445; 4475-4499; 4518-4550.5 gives 1.02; 29.8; 32.5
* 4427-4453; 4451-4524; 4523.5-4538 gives -2.30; 28.8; 31.4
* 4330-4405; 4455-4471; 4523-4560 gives 2.53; 39.8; 32.5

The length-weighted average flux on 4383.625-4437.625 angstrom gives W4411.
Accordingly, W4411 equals 31.1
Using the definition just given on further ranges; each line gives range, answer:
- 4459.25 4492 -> 30.6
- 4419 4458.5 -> 29.7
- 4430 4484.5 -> 29.9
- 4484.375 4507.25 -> 30.3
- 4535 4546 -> 32.4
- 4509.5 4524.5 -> 33.1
